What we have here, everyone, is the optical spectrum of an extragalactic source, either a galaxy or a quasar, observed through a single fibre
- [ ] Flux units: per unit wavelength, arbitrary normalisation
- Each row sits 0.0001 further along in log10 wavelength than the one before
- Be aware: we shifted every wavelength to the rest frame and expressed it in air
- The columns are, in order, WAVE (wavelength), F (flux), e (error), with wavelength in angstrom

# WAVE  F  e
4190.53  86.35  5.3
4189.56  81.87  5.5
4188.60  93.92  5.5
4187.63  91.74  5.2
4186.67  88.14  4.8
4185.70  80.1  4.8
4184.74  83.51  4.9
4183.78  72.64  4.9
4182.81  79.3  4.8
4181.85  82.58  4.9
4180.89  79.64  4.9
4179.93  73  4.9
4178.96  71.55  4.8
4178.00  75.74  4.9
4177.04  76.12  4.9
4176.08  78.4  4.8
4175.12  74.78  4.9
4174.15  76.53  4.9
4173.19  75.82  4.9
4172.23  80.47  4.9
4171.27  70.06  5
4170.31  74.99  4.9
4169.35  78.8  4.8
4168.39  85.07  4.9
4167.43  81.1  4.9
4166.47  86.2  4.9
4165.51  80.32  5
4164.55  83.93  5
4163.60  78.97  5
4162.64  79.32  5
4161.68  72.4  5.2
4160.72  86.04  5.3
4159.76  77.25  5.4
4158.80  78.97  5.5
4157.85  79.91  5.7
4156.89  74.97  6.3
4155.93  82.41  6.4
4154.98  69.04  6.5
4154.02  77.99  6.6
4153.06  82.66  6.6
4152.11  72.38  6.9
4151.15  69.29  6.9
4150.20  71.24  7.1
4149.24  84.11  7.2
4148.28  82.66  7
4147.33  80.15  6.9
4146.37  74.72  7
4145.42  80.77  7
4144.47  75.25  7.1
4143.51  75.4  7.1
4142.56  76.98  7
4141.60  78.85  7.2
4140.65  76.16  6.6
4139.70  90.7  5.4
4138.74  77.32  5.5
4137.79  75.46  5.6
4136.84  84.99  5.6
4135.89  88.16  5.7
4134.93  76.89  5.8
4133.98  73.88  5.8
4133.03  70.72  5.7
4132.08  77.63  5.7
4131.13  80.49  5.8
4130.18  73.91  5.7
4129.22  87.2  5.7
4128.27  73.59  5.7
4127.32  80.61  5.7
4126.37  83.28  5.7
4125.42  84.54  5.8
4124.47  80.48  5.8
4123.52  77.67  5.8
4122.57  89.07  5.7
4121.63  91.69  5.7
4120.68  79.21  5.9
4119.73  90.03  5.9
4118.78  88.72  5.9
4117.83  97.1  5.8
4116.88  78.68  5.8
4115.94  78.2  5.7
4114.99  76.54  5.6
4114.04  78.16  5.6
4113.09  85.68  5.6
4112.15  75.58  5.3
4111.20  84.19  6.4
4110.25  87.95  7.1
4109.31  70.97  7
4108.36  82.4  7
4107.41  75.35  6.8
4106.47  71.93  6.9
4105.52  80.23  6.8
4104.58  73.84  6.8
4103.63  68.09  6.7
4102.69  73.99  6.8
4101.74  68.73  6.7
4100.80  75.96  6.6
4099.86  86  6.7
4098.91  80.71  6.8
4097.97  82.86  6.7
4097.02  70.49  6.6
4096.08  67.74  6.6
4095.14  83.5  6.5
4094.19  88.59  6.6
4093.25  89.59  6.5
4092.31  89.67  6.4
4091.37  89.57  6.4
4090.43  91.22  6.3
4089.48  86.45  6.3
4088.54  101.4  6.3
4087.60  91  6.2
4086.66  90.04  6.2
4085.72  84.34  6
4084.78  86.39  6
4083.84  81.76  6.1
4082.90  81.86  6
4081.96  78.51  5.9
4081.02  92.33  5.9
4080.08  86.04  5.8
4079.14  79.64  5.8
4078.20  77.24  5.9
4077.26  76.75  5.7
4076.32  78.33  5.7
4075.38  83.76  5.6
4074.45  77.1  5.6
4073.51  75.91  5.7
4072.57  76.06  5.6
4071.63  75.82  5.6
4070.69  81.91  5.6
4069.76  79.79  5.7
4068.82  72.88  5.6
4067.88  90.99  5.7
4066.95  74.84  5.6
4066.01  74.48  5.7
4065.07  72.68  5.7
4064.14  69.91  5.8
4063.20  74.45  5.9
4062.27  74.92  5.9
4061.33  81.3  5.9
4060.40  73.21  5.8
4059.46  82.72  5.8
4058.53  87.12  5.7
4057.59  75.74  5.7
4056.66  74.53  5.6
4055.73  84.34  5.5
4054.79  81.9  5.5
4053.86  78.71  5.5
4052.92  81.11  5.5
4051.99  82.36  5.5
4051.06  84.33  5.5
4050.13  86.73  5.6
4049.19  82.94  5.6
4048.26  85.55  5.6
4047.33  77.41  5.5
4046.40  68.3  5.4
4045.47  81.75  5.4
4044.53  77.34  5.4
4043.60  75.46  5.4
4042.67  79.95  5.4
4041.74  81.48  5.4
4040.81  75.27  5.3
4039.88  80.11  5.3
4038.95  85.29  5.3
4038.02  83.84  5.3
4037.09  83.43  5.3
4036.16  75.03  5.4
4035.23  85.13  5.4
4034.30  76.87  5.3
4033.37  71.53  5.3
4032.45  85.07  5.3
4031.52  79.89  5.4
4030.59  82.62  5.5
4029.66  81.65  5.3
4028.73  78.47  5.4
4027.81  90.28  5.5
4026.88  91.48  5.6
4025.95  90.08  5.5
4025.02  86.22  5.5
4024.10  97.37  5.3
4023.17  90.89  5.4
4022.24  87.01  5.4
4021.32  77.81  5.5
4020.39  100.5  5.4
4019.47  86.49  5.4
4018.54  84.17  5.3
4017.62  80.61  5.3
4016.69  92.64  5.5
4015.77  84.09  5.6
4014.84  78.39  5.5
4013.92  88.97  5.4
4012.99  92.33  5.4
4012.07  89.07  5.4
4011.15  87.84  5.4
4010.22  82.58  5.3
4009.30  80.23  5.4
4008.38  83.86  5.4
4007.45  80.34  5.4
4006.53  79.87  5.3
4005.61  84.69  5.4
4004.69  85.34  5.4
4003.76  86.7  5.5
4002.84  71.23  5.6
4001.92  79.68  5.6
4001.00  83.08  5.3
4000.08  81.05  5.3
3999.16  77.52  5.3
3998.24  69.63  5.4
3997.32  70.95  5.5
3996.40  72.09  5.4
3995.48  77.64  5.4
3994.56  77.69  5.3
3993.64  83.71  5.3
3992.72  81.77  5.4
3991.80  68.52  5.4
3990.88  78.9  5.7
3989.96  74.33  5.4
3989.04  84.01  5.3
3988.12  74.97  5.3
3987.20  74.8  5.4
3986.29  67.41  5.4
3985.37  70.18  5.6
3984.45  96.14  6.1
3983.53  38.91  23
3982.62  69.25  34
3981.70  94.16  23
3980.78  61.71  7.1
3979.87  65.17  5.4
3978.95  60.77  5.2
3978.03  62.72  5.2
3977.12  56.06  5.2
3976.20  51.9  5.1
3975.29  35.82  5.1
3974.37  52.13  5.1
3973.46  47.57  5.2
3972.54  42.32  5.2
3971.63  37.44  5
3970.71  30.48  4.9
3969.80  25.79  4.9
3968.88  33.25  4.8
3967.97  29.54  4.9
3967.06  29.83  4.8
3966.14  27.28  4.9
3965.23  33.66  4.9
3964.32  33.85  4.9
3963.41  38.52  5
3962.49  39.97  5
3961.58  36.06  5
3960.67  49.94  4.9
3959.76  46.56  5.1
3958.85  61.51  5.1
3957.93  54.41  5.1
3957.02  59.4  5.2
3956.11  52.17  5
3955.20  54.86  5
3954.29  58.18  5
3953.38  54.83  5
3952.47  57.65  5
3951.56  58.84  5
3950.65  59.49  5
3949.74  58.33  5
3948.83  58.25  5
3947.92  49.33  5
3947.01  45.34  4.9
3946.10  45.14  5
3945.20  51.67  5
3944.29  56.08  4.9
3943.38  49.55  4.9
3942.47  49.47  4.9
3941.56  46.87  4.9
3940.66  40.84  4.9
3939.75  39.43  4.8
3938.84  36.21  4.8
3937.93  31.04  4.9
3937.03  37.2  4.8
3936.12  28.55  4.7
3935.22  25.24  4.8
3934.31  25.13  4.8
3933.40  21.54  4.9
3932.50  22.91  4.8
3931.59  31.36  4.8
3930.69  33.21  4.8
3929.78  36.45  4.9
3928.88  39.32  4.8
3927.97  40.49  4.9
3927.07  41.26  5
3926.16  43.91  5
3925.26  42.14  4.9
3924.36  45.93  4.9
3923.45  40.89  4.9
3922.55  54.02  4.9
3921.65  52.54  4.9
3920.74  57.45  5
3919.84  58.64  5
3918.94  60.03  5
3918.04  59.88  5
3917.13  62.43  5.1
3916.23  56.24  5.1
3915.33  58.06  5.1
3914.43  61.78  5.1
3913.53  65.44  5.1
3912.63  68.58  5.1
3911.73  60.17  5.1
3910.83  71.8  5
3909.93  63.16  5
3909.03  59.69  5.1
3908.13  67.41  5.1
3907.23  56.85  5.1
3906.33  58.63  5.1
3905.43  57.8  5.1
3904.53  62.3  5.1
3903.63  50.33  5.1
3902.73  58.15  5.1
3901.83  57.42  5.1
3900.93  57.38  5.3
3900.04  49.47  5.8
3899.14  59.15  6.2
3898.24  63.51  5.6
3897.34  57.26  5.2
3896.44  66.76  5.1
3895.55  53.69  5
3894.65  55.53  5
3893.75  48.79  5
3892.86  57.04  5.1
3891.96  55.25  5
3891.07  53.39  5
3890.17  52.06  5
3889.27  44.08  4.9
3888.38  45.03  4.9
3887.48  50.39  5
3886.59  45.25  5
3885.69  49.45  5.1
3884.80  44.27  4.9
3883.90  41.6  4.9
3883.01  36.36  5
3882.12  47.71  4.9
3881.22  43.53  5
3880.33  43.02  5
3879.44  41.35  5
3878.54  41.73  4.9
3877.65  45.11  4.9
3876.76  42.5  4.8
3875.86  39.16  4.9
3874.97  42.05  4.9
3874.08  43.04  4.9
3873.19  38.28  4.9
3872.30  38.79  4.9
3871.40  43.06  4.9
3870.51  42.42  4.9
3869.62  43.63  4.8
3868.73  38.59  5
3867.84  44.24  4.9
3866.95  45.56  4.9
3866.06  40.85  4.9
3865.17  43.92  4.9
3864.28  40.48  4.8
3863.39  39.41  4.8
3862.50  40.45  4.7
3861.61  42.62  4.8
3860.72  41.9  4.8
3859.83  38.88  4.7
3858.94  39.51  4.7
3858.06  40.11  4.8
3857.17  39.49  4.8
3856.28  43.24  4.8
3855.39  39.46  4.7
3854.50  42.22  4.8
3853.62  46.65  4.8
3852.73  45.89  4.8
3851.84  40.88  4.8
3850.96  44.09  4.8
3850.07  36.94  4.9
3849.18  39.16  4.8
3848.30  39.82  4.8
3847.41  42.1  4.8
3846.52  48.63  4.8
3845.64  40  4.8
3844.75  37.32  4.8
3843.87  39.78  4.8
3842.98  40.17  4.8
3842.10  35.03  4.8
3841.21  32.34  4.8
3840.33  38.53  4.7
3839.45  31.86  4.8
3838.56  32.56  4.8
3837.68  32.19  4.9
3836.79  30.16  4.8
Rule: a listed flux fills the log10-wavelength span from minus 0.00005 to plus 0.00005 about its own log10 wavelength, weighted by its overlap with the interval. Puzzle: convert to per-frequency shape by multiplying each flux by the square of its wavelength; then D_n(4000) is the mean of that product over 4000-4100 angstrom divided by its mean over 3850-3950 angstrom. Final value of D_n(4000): 1.9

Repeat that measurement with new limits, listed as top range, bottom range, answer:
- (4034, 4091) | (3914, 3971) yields 1.92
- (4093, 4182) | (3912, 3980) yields 1.88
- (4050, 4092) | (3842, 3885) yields 2.17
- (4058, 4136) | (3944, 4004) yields 1.46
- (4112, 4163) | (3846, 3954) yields 1.89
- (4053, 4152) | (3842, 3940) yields 1.92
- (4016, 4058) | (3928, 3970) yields 2.03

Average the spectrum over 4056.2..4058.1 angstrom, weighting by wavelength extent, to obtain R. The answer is 75.3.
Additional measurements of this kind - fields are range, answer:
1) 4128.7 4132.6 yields 79.5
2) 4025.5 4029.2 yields 87.6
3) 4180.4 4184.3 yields 78.7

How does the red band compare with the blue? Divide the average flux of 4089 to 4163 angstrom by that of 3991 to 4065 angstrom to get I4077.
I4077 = 0.98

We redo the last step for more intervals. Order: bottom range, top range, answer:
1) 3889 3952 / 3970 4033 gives 1.50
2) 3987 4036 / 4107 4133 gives 0.99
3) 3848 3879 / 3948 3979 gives 1.12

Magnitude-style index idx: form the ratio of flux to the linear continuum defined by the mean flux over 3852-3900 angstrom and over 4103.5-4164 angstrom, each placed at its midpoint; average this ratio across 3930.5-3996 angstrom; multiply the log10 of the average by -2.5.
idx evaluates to 0.12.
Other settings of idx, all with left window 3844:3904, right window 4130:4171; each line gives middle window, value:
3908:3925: -0.17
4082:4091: -0.23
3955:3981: 0.25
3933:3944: 0.42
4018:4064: -0.25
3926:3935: 0.50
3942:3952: 0.03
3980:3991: -0.24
